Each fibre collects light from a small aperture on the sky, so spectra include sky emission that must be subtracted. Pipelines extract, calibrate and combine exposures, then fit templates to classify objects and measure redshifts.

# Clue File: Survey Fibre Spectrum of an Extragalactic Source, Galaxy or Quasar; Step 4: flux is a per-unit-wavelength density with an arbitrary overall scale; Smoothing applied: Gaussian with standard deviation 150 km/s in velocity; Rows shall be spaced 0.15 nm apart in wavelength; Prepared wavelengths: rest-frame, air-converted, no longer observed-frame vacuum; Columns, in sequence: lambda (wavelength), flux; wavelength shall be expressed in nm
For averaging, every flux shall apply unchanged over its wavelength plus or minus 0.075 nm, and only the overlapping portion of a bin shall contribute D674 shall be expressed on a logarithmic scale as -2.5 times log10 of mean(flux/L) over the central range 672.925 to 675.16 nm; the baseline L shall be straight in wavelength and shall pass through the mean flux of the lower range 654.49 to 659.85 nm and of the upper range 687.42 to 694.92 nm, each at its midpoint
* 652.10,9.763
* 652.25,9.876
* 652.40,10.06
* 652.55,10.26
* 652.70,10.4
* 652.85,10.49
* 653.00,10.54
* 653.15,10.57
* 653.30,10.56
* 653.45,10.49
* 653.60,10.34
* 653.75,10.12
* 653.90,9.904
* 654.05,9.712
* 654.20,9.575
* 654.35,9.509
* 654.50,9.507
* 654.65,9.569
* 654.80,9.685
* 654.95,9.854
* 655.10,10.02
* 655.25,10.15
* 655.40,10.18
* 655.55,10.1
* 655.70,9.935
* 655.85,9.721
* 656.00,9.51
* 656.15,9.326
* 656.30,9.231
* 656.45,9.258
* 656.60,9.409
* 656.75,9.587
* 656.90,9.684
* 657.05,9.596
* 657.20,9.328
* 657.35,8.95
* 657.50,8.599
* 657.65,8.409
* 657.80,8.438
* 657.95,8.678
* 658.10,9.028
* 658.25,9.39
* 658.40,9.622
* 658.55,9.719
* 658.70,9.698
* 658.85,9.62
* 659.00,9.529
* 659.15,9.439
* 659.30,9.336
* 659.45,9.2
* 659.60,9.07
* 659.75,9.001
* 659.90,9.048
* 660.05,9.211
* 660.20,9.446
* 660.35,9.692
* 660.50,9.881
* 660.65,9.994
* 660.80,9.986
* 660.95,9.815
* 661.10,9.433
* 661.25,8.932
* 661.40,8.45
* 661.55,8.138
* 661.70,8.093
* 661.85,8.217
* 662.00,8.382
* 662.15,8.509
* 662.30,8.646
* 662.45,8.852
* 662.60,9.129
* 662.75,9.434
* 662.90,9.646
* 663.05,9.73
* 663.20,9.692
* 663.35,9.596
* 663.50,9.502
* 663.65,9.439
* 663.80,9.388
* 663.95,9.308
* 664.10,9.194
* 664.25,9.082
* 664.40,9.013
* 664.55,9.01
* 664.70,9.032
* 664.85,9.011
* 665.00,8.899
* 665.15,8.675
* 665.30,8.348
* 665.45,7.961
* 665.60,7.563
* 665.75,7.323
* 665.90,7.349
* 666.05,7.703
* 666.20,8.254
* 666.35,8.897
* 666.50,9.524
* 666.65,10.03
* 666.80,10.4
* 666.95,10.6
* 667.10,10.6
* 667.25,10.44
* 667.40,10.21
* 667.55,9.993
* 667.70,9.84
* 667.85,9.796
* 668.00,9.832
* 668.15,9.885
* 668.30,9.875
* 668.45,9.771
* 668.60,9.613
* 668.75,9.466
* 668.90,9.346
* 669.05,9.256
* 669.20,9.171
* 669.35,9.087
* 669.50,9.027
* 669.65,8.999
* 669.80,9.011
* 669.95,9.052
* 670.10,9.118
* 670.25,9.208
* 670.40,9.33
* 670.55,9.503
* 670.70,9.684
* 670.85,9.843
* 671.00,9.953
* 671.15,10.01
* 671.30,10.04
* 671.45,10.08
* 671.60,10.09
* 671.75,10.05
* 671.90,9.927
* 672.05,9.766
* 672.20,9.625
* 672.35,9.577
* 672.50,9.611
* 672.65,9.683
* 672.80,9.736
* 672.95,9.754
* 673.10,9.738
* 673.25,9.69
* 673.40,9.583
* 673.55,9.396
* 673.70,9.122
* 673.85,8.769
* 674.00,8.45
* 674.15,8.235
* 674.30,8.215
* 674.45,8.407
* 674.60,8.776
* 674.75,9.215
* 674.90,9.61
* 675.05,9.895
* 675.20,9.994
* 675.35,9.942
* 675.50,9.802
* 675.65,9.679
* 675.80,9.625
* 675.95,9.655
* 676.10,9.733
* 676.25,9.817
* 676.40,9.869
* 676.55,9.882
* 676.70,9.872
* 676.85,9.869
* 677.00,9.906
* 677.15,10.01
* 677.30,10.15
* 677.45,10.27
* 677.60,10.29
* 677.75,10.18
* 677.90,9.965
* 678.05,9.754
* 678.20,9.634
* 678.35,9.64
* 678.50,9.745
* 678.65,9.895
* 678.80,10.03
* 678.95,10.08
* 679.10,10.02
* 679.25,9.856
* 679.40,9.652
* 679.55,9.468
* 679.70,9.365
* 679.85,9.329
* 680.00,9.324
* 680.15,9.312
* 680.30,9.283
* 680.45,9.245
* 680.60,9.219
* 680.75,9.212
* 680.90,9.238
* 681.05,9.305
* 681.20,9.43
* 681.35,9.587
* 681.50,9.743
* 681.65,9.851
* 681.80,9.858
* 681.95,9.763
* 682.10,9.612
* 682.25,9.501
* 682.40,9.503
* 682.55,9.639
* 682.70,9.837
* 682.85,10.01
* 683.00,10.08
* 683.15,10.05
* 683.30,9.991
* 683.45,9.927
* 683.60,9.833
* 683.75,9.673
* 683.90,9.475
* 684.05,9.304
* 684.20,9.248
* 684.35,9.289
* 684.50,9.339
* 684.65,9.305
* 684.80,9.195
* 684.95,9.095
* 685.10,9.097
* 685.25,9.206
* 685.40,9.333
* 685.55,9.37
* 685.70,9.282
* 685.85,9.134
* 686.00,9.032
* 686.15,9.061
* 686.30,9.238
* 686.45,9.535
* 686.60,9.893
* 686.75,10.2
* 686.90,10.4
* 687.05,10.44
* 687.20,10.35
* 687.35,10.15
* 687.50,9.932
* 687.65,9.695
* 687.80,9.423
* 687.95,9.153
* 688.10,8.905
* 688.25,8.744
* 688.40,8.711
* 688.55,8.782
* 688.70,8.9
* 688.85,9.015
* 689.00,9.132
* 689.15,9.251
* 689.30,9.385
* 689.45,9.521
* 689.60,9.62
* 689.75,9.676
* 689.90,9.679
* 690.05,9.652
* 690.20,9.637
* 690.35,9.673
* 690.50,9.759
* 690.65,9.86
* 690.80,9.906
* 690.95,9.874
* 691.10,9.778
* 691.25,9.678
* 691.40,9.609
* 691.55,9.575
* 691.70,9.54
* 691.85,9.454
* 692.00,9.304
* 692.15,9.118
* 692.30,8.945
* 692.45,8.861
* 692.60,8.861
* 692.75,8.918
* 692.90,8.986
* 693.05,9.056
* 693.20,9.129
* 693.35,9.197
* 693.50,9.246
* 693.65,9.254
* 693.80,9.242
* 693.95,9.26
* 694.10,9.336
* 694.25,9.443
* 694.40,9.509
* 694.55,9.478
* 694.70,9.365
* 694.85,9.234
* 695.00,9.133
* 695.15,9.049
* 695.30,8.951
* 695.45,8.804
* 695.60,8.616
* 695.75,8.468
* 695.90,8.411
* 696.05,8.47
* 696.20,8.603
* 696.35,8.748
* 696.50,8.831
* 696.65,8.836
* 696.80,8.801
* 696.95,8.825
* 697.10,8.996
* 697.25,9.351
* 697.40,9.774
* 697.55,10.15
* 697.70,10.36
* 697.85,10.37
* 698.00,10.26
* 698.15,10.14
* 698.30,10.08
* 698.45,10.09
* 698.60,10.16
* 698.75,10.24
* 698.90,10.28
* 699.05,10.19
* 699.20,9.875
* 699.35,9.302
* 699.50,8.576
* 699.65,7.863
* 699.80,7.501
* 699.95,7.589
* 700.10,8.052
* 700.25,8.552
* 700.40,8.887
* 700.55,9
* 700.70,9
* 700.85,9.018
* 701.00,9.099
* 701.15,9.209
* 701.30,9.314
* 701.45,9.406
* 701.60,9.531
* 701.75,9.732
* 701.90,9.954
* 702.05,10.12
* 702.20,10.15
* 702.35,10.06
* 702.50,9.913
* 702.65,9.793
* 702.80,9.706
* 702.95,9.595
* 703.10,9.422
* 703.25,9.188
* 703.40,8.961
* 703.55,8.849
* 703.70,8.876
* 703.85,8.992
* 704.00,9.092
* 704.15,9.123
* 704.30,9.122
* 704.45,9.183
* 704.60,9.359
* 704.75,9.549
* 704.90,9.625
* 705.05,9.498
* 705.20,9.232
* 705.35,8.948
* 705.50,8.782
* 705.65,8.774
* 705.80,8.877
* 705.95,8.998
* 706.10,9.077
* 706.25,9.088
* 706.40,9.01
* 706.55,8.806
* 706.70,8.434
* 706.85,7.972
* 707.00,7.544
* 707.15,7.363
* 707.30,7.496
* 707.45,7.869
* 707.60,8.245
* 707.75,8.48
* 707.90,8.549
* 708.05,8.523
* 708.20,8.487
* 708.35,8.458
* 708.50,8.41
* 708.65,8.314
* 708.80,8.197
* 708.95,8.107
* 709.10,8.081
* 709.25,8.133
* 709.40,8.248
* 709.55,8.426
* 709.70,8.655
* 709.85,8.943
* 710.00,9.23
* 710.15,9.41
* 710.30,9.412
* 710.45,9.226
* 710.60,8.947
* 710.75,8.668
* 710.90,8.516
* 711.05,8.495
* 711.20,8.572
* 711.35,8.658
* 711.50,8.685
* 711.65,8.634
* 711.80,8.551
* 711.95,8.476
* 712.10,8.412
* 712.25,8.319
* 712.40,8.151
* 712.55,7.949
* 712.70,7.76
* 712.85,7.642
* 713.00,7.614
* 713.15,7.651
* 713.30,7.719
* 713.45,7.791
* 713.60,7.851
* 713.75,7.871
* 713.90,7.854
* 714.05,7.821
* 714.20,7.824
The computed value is 0.03 mag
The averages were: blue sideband 9.42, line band 9.12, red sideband 9.35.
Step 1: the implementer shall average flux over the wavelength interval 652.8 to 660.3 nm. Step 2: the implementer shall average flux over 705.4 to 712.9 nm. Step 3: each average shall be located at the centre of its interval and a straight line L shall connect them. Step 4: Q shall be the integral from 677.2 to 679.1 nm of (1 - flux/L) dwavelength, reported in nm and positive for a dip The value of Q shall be -0.176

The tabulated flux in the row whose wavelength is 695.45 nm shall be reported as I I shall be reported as 8.804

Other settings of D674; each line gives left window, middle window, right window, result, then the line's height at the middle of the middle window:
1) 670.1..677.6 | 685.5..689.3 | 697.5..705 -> 0.01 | 9.51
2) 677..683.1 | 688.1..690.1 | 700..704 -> 0.04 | 9.54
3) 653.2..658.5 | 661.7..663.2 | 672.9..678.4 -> 0.07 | 9.58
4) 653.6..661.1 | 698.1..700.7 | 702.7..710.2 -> -0.04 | 8.86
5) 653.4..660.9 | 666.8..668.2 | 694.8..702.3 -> -0.08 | 9.45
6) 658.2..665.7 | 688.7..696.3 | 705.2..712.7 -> -0.06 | 8.74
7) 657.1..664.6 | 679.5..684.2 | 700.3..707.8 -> -0.05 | 9.13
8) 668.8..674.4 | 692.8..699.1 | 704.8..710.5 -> -0.06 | 8.87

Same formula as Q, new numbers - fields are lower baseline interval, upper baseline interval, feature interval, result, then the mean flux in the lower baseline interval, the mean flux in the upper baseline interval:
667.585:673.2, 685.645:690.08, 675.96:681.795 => -0.11 nm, 9.61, 9.46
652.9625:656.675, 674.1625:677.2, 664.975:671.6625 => 0.22 nm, 9.86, 9.56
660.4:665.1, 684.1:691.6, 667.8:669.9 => -0.05 nm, 9.14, 9.47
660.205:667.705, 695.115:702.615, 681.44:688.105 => -0.28 nm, 9.13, 9.28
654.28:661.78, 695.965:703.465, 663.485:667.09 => 0.18 nm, 9.38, 9.36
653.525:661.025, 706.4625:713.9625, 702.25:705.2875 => -0.32 nm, 9.51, 8.32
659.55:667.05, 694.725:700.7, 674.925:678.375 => -0.30 nm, 9.04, 9.16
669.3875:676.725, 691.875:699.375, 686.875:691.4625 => -0.09 nm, 9.5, 9.32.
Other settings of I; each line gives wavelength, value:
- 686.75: 10.2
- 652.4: 10.06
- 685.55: 9.37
